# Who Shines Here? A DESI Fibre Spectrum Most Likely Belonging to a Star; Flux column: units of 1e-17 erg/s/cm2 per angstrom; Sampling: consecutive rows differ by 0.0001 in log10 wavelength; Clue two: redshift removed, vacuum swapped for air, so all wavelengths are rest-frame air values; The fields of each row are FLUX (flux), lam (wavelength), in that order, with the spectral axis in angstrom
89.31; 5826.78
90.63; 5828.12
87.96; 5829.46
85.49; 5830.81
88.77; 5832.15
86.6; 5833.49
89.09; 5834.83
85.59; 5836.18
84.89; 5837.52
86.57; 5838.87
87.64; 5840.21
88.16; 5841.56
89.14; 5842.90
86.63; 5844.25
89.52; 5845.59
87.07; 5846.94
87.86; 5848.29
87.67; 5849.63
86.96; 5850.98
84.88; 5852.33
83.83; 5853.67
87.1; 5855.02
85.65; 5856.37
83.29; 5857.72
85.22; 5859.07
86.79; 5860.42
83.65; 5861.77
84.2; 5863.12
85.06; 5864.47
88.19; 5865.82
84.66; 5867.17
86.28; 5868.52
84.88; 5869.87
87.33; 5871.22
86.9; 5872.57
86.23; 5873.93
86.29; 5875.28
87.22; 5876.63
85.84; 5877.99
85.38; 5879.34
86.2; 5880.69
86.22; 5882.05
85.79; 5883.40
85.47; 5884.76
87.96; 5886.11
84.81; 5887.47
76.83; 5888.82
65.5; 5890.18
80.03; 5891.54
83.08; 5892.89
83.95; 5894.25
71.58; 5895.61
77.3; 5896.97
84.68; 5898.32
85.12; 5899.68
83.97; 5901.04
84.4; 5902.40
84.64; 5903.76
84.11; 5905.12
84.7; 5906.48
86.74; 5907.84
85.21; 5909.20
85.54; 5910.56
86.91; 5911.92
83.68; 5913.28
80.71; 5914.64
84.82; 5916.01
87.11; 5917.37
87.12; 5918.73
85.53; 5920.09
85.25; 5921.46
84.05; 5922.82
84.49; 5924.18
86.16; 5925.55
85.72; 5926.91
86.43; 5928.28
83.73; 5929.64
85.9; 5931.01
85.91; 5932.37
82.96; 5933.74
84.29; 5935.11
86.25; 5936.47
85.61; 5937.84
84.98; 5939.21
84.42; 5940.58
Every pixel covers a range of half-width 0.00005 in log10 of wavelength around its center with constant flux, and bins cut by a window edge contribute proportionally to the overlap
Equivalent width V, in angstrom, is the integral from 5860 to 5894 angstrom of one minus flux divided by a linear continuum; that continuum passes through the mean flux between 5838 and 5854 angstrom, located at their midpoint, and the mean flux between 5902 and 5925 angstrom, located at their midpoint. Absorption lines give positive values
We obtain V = 0.7 angstrom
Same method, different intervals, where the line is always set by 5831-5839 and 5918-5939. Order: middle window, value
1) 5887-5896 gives 0.8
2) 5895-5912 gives 0.5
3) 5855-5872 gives 0.2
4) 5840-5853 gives -0.1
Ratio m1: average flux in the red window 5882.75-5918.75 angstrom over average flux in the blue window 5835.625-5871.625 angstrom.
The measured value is 0.96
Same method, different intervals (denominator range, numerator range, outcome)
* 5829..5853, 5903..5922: 0.98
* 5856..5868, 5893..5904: 0.96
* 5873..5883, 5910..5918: 0.98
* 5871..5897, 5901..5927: 1.02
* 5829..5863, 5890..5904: 0.93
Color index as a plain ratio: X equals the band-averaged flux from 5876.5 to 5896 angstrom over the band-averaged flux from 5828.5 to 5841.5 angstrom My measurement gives 0.95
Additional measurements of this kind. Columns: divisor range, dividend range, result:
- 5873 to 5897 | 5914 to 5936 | 1.03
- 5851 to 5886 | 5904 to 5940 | 0.99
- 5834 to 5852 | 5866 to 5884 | 0.99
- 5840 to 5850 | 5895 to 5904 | 0.93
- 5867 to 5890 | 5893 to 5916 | 0.98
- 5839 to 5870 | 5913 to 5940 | 0.99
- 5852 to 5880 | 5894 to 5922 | 0.98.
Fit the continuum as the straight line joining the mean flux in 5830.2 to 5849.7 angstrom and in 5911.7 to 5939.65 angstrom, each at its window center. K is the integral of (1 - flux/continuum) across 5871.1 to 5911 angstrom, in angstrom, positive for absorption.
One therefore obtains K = 1.1 angstrom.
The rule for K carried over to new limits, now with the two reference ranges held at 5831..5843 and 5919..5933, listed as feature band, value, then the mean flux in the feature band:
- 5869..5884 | 0.04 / 86.2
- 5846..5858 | 0.10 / 86.2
